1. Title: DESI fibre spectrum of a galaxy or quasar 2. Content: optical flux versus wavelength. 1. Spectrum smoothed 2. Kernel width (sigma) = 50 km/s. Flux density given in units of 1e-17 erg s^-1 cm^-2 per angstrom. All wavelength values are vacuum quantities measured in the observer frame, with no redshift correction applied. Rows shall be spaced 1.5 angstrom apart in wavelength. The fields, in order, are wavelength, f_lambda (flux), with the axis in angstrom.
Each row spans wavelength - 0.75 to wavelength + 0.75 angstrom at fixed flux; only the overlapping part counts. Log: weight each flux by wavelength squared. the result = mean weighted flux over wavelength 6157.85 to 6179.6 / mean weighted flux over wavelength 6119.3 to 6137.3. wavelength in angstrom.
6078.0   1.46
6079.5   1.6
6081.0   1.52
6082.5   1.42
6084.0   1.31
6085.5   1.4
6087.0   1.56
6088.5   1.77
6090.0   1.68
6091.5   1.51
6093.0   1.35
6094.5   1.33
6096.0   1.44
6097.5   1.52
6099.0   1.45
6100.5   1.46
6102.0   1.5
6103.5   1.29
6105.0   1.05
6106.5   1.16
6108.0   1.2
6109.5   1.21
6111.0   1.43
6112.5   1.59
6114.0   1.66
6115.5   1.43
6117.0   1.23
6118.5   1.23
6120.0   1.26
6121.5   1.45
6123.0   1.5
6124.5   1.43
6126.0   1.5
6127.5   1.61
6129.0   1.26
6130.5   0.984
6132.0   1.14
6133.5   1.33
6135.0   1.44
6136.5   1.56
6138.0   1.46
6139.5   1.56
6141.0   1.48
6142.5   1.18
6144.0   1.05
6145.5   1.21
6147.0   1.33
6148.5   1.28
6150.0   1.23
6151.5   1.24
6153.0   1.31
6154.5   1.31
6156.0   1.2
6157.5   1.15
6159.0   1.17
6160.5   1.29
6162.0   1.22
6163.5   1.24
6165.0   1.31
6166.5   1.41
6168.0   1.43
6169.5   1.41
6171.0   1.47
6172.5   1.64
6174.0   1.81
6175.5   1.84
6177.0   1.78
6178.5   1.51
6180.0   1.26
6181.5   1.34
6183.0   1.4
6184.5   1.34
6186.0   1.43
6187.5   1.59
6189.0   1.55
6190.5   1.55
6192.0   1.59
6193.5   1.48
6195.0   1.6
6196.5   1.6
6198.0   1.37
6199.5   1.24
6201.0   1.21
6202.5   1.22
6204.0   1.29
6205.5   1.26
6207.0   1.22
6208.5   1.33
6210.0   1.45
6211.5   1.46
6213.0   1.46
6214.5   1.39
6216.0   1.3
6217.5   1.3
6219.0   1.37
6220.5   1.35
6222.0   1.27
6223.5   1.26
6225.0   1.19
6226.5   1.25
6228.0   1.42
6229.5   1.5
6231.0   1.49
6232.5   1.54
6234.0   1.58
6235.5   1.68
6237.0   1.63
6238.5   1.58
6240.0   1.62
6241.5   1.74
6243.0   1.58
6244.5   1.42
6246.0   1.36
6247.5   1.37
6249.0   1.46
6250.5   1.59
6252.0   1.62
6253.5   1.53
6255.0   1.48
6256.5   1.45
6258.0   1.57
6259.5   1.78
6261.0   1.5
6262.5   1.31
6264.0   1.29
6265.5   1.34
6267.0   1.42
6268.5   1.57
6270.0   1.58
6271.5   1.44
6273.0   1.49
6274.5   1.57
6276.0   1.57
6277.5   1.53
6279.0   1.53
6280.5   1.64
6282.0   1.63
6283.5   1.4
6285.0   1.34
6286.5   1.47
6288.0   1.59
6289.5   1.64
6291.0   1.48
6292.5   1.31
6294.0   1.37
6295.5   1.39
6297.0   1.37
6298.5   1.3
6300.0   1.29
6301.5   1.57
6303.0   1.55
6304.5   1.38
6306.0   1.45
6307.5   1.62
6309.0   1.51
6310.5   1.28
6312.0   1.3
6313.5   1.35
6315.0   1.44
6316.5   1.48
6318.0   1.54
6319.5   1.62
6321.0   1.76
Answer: 1.1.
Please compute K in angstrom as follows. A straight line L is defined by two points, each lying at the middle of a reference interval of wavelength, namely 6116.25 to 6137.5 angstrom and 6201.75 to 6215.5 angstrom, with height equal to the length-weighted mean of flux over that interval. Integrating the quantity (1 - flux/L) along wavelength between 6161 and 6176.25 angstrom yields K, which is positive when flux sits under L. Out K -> -1.4 angstrom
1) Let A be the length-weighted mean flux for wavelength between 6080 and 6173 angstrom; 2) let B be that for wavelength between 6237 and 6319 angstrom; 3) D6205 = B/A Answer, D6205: 1.1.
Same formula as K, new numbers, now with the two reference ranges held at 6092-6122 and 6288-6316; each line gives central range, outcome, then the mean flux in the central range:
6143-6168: 2.30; 1.25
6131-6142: -0.29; 1.41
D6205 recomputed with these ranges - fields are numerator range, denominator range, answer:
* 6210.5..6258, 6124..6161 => 1.12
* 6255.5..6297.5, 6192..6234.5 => 1.08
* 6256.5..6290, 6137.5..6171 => 1.16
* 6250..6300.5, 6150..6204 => 1.05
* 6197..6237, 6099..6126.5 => 1.00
